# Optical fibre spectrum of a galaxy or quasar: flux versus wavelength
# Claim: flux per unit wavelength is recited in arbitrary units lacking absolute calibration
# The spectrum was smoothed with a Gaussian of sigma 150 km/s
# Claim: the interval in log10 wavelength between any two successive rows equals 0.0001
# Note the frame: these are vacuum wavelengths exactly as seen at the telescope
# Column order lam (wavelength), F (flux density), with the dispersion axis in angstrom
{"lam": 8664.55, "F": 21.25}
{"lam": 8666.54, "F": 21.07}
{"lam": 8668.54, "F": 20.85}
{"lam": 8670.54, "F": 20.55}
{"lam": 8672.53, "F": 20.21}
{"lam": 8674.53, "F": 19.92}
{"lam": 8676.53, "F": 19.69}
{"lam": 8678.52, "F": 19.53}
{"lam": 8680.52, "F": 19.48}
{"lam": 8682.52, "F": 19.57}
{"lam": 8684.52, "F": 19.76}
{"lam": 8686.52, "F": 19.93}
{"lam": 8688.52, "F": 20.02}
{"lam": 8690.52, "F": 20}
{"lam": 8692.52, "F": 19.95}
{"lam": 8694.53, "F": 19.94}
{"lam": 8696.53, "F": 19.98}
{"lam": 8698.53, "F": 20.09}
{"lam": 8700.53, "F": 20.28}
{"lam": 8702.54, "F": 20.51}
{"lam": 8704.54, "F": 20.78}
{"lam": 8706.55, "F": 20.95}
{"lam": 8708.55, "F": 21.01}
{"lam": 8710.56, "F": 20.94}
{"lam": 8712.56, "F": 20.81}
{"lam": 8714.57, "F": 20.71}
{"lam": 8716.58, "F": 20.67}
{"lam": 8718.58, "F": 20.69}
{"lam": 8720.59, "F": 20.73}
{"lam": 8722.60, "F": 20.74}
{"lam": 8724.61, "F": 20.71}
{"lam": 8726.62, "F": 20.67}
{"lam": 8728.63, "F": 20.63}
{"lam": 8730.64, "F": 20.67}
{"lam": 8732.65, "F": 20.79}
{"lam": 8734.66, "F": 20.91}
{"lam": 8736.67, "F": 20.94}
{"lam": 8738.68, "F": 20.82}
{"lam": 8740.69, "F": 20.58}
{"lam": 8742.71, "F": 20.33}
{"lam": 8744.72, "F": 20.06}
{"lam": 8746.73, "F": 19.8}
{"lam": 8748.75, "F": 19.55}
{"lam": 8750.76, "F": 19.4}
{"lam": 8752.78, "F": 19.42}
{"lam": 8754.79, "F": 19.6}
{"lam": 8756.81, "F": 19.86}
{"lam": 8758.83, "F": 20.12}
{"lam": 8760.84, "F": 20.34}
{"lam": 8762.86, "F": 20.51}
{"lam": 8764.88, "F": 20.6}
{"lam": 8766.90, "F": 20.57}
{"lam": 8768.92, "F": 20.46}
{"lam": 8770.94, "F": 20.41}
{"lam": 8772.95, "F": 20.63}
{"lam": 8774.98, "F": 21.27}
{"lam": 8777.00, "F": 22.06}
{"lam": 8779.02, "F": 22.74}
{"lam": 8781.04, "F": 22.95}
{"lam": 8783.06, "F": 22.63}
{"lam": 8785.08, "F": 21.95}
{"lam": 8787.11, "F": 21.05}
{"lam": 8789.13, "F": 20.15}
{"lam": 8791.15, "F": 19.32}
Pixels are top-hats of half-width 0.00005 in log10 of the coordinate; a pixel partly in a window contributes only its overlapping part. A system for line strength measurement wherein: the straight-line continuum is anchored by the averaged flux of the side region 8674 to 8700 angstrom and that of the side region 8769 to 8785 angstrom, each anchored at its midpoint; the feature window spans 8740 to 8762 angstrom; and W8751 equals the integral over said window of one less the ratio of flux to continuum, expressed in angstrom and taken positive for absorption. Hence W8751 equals 1.3 angstrom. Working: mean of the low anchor 19.8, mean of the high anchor 21.8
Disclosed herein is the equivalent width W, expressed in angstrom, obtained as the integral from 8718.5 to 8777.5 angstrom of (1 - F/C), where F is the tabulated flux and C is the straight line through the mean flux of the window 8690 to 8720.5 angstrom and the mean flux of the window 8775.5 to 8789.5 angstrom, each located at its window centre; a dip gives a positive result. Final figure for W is 2.4 angstrom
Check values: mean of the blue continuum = 20.5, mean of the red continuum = 22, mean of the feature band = 20.4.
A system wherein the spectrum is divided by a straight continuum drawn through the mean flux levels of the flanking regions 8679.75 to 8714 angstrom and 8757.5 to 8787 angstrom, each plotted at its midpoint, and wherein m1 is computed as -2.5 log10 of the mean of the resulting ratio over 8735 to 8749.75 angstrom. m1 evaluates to 0.03 mag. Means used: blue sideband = 20.2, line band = 20.3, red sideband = 21.2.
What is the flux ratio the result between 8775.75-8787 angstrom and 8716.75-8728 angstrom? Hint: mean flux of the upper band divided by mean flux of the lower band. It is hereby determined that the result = 1.08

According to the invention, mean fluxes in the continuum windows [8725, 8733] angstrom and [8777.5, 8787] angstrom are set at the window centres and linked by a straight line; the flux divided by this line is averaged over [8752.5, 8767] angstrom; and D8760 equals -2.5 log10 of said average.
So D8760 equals 0.08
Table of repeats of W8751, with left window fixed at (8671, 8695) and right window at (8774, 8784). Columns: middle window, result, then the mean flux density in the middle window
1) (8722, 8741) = 0.3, 20.8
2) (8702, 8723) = -0.2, 20.8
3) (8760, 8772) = 0.8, 20.5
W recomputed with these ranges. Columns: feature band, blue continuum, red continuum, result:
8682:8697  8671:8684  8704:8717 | 0.2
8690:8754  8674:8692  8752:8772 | -1.5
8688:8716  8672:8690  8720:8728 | -0.3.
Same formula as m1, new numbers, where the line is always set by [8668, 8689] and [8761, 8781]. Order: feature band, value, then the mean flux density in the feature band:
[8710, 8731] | -0.01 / 20.7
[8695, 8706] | -0.01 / 20.3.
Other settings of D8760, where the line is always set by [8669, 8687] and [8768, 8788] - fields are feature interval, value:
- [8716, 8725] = 0.00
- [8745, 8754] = 0.08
